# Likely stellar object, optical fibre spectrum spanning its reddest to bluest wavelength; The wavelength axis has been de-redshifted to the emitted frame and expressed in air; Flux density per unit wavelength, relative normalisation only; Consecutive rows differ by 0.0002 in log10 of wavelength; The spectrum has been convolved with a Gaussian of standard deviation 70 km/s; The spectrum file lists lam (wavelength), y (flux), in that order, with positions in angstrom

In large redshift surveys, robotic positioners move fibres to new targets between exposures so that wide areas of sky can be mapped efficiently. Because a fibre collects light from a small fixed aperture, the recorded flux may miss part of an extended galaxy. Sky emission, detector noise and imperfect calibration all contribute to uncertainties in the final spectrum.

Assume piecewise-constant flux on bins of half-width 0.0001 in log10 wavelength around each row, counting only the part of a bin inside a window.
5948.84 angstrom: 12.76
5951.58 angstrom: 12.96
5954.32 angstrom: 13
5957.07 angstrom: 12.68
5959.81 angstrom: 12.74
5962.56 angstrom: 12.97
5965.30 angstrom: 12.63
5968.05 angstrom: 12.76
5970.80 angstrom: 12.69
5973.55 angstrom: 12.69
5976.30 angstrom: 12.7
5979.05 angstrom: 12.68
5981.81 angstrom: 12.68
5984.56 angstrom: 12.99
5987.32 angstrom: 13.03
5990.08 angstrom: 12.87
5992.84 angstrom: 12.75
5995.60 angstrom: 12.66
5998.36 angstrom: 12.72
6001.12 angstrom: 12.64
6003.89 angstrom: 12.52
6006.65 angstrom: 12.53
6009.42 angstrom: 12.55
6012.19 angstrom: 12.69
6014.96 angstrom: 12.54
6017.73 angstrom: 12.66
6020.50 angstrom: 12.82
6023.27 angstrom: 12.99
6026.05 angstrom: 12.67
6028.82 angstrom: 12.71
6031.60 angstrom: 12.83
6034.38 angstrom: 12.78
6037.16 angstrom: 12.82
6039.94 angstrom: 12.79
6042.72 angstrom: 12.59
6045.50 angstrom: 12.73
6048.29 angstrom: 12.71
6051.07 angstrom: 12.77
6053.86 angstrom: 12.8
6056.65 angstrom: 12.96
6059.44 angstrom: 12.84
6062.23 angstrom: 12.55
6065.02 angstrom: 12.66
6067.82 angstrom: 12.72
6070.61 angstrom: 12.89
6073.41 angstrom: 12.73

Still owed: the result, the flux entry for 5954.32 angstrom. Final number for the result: 13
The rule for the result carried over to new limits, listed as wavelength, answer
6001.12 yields 12.64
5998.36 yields 12.72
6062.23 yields 12.55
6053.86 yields 12.8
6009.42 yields 12.55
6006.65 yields 12.53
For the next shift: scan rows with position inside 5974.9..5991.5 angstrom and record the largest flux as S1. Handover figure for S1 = 13.03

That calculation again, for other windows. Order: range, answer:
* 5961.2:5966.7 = 12.97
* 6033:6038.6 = 12.82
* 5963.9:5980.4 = 12.76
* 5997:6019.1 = 12.72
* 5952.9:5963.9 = 13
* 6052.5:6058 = 12.96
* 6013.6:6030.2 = 12.99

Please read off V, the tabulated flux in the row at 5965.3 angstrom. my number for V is 12.63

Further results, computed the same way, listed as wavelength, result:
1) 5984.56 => 12.99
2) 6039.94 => 12.79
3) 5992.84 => 12.75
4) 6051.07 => 12.77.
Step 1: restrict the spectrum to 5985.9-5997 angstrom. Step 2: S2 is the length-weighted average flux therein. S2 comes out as 12.8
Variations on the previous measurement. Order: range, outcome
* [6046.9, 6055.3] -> 12.8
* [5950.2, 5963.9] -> 12.9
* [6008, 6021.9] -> 12.7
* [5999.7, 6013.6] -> 12.6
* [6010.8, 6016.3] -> 12.6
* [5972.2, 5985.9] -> 12.8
